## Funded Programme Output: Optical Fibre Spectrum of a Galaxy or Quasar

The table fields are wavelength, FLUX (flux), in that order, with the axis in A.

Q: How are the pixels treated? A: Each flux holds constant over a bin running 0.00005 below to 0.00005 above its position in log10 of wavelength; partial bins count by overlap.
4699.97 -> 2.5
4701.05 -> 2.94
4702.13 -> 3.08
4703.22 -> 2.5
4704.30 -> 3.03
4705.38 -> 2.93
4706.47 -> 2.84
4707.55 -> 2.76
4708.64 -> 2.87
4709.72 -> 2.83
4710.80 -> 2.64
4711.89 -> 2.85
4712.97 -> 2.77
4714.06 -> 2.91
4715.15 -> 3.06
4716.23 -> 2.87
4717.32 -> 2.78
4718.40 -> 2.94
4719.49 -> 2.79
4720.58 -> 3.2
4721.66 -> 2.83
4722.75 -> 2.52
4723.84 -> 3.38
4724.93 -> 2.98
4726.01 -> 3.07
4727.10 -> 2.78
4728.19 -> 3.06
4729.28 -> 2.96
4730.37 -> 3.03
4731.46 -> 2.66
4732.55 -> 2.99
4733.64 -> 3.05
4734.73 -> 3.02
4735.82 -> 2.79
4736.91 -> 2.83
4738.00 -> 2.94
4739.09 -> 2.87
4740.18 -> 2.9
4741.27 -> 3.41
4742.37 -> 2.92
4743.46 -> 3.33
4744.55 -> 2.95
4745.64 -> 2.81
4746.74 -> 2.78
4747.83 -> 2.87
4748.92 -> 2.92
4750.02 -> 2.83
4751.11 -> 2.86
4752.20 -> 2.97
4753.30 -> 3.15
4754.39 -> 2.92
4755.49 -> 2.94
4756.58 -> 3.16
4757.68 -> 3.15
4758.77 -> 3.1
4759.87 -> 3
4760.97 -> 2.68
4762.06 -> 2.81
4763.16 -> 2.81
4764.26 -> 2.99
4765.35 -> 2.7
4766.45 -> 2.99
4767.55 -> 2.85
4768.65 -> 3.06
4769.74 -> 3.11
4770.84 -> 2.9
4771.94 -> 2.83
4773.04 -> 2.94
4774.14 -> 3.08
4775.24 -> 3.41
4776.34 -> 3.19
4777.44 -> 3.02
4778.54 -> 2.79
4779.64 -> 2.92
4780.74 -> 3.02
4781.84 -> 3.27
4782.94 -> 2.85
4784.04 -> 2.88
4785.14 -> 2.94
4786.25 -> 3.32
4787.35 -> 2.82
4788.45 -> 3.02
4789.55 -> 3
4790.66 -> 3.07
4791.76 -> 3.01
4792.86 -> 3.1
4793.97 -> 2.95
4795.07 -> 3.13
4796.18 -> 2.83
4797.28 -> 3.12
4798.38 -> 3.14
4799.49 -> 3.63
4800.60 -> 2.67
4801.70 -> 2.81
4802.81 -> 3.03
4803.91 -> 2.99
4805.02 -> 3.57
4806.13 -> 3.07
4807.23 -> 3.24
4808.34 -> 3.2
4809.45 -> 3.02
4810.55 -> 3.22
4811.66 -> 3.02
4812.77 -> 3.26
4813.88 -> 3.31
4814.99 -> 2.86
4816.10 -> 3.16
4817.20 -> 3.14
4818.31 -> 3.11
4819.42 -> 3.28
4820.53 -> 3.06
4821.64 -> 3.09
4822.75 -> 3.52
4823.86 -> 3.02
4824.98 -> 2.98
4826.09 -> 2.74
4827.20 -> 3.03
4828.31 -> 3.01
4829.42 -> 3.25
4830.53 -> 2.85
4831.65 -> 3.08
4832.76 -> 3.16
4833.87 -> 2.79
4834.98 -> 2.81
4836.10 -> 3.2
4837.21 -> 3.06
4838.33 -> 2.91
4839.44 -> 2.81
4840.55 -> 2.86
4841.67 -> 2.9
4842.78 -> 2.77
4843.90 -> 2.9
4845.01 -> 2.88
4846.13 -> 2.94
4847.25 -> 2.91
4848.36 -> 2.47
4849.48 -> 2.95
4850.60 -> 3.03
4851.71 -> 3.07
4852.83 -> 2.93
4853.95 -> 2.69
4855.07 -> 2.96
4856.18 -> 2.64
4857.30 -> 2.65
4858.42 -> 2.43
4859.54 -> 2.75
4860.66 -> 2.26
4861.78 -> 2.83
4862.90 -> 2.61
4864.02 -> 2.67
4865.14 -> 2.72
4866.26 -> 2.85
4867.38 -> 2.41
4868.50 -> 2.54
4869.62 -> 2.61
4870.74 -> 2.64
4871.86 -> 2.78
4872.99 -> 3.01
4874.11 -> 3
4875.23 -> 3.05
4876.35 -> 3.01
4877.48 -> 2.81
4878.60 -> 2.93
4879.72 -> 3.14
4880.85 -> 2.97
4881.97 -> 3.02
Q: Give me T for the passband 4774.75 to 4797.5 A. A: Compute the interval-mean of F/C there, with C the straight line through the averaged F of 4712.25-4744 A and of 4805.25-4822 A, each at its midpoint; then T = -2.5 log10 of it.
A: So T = 0.02 mag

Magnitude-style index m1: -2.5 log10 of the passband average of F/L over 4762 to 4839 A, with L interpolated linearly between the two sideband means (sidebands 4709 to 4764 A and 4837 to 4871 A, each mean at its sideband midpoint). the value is -0.08 mag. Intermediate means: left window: 2.93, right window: 2.76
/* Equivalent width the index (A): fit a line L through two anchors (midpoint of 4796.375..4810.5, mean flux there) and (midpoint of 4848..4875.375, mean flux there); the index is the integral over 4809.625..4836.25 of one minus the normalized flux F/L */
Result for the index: -0.8 A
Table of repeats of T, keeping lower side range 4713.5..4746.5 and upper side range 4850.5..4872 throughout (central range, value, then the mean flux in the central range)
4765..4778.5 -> -0.049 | 3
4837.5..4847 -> -0.055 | 2.88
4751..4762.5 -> -0.031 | 2.98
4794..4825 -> -0.120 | 3.12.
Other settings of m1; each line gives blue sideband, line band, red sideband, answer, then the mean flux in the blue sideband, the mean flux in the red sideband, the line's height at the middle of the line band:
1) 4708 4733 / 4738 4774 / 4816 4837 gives 0.001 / 2.9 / 3.07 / 2.96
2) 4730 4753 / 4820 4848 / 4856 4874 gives -0.094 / 2.94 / 2.66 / 2.73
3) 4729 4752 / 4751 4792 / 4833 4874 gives -0.033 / 2.94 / 2.79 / 2.9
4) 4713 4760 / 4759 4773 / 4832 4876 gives 0.008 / 2.96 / 2.81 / 2.92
